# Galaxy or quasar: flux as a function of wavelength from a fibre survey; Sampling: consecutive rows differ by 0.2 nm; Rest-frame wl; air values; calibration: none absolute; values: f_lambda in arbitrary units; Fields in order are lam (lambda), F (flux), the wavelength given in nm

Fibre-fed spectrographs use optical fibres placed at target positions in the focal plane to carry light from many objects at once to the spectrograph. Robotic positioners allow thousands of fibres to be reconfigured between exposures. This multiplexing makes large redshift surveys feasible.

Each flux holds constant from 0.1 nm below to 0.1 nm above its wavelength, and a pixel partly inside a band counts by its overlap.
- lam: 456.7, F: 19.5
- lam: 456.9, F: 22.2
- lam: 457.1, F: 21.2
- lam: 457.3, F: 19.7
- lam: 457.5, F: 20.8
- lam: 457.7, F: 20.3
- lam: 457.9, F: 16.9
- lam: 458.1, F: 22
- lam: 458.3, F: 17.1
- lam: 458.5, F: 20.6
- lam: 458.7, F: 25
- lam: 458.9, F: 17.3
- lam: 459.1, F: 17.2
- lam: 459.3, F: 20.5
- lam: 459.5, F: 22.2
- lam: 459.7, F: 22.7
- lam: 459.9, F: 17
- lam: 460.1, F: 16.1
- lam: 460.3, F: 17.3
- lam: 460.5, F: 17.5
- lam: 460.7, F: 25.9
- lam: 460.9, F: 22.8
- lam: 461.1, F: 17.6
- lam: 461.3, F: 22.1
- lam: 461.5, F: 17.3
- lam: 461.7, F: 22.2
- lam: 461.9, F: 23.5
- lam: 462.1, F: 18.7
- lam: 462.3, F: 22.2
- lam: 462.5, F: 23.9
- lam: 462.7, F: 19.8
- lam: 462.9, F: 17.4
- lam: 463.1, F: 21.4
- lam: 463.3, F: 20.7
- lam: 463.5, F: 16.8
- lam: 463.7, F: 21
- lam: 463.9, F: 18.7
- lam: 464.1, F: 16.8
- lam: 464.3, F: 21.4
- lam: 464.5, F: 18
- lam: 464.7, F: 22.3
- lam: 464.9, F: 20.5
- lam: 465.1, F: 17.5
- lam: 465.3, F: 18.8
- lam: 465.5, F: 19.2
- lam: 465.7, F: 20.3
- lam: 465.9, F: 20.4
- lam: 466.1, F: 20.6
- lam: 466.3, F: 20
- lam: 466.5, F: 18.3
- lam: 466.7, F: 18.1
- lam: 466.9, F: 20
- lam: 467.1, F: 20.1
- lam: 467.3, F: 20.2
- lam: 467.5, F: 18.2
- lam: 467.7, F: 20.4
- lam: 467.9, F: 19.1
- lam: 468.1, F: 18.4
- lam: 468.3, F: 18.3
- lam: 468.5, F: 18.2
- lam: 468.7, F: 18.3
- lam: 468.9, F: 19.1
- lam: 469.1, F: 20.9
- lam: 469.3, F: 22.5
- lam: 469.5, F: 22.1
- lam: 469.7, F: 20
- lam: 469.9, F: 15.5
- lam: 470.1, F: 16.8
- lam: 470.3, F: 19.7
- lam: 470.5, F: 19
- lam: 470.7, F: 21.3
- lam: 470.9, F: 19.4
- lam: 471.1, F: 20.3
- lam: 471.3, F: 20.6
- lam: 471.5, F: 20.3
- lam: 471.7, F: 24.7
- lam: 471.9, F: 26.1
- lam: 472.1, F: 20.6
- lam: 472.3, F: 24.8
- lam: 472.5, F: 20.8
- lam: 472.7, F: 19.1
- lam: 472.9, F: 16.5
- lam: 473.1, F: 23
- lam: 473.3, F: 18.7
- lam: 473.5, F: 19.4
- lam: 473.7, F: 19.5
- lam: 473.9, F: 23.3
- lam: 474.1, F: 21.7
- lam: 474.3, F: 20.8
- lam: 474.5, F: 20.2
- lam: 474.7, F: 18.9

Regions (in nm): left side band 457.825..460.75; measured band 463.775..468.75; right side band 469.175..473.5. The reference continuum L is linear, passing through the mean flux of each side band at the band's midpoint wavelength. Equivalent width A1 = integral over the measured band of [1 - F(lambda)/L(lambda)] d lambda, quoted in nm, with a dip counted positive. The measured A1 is 0.207 nm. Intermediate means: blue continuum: 19.6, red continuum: 20.5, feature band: 19.3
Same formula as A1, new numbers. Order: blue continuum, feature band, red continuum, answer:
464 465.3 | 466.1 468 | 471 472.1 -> 0.086 nm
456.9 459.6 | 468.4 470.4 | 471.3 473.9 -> 0.157 nm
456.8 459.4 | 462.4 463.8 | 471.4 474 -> 0.023 nm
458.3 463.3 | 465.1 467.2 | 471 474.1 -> 0.124 nm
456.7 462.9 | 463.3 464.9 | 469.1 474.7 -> 0.073 nm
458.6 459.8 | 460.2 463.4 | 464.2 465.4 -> -0.051 nm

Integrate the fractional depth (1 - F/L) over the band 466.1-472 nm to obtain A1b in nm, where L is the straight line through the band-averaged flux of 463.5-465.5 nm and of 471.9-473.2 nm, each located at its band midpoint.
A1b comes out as 0.15 nm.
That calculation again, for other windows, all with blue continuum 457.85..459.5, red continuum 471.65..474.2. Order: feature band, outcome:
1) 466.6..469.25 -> 0.20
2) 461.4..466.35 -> 0.09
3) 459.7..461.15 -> 0.04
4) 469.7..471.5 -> 0.16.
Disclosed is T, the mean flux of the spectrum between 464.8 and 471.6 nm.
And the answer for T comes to 19.5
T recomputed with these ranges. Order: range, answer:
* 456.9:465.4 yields 20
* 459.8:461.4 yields 19.5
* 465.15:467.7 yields 19.5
